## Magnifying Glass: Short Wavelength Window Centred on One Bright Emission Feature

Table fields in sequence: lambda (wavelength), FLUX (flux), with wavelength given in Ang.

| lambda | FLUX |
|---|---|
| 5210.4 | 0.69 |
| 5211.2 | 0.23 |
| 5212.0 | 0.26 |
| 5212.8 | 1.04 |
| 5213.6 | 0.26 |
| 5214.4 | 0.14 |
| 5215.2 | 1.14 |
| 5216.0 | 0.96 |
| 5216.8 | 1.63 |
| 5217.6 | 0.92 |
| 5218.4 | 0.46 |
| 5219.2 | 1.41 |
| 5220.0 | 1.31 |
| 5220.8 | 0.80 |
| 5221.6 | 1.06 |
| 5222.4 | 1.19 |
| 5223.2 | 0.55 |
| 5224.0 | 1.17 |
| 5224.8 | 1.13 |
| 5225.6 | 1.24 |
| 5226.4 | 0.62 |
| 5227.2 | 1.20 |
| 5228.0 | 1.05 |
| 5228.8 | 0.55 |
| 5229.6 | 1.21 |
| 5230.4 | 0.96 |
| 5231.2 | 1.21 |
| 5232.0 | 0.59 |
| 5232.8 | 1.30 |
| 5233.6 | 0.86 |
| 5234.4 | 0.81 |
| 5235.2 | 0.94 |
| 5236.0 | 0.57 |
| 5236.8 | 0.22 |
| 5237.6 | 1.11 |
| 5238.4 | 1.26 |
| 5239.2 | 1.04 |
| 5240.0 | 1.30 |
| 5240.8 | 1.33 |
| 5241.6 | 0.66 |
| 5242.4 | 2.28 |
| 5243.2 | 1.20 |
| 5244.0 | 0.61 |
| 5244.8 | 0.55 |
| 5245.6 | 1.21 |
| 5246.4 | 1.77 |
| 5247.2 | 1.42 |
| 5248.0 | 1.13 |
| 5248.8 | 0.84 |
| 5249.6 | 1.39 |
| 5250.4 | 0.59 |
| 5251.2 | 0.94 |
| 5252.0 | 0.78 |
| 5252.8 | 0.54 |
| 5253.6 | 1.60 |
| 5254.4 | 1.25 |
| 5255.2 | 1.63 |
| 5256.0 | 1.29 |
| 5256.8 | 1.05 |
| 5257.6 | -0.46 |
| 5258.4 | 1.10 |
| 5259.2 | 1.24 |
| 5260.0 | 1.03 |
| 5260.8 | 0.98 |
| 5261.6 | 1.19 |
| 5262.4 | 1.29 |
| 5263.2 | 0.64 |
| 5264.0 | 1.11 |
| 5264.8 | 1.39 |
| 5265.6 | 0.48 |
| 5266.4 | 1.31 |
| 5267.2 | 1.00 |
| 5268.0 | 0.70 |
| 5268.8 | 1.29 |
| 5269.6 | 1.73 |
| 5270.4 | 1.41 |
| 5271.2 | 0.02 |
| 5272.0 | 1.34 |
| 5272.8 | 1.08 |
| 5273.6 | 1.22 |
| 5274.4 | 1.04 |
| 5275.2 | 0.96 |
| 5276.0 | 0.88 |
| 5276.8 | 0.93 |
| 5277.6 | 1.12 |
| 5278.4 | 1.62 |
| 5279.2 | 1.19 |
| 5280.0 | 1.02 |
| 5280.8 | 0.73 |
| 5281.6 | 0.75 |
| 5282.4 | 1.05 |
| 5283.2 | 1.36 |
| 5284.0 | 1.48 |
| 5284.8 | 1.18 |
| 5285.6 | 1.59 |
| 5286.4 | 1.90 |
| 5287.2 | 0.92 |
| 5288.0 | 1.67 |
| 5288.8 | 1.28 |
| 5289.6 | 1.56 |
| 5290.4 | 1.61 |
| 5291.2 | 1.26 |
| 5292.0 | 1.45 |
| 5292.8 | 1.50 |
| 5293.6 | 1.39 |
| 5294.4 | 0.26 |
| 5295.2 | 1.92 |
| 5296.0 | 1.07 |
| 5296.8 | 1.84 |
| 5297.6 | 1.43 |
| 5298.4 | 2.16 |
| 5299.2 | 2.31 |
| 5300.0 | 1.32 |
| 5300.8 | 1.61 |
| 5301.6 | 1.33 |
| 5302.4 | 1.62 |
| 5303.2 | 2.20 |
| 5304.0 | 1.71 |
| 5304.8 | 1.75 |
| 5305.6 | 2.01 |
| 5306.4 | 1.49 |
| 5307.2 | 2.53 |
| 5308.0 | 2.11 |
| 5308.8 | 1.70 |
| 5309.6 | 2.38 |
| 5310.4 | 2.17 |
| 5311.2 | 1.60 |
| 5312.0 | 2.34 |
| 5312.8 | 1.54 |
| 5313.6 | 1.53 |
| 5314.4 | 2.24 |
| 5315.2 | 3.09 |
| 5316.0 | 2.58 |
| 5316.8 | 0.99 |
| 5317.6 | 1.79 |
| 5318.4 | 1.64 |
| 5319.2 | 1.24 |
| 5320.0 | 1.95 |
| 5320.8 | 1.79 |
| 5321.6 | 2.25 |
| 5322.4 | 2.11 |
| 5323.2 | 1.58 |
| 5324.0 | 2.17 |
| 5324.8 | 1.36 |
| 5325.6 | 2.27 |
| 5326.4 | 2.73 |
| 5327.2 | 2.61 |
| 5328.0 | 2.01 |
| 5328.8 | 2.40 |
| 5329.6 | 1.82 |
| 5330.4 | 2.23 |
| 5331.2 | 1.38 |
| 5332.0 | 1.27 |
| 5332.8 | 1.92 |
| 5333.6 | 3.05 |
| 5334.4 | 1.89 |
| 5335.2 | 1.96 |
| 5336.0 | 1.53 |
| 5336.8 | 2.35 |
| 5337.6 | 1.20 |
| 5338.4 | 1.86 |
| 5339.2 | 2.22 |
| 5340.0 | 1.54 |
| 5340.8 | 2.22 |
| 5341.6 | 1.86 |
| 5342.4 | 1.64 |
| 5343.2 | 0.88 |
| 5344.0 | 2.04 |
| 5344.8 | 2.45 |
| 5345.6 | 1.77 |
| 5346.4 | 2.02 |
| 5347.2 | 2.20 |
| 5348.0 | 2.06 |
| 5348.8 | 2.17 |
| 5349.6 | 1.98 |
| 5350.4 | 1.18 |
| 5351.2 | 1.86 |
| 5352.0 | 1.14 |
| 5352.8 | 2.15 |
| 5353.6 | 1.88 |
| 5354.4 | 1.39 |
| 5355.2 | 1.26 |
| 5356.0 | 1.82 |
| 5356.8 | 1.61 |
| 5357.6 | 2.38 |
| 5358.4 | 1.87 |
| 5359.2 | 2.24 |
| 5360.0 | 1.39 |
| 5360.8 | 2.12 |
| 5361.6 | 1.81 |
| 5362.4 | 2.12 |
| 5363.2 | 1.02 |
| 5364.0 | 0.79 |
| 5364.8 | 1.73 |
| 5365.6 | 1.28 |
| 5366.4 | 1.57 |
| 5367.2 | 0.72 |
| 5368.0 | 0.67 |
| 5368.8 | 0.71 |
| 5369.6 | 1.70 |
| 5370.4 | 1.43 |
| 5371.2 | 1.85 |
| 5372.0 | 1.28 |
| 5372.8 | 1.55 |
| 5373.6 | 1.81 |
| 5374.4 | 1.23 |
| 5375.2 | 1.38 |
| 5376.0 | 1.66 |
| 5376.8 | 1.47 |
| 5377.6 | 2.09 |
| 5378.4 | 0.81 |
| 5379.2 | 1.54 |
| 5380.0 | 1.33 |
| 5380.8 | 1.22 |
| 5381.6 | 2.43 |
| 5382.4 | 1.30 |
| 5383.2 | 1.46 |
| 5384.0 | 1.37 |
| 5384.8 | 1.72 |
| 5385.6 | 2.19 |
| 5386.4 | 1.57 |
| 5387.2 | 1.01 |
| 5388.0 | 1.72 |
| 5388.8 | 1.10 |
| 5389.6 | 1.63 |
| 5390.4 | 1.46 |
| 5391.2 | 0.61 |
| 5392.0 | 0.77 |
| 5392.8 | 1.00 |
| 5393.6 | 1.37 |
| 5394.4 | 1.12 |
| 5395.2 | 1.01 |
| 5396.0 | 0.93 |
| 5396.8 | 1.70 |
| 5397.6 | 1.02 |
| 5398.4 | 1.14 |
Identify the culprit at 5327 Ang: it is Mg II 2798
